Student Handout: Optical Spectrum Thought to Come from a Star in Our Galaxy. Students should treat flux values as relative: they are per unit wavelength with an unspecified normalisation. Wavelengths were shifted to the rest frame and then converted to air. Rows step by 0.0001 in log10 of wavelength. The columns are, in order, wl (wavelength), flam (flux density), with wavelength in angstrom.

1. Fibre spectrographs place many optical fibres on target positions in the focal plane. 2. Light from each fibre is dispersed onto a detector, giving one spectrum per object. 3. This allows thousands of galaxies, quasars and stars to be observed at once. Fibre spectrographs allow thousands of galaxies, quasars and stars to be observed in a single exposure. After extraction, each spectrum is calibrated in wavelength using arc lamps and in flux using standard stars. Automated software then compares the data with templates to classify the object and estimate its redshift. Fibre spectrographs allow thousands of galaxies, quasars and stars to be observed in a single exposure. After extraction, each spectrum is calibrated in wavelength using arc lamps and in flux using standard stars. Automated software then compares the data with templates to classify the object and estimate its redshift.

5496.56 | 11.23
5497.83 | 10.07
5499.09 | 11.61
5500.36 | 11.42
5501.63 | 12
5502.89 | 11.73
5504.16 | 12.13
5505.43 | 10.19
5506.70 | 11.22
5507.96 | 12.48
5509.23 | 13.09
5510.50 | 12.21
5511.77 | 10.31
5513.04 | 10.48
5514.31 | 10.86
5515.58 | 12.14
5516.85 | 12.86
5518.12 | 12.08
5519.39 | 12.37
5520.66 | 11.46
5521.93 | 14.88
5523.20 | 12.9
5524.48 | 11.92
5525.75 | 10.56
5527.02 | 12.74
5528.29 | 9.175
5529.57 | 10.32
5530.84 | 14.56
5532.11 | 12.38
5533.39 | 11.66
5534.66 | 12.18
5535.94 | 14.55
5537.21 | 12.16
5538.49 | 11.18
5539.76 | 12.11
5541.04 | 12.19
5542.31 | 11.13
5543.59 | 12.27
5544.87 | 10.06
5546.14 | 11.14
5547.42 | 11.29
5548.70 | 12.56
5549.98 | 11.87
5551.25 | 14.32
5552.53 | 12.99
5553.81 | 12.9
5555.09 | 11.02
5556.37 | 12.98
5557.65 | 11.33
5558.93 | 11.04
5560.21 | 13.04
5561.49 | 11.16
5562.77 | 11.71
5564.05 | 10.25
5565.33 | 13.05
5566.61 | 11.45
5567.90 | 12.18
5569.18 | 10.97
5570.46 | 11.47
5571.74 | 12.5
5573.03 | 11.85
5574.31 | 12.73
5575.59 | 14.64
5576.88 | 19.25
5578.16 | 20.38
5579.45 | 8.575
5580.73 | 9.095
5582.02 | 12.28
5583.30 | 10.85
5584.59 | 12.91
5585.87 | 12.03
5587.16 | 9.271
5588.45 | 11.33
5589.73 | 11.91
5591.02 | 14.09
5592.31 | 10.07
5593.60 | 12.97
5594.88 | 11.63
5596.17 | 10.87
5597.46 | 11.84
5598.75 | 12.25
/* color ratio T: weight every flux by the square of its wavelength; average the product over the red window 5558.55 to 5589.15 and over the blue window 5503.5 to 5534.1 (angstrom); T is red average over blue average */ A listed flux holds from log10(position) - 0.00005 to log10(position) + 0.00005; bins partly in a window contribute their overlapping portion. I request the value 1.05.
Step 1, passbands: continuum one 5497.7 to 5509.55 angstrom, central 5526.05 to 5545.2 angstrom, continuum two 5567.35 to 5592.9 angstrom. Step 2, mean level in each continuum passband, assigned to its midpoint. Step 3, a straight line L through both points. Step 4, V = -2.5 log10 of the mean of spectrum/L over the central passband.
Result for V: 0.00 mag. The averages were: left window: 11.6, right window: 12.4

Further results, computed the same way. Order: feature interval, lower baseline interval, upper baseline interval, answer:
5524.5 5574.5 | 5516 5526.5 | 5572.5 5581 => 0.11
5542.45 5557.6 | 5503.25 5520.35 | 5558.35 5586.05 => 0.01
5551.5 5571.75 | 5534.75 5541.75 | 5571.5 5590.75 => 0.06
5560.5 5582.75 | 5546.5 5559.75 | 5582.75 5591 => -0.06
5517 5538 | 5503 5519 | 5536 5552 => -0.04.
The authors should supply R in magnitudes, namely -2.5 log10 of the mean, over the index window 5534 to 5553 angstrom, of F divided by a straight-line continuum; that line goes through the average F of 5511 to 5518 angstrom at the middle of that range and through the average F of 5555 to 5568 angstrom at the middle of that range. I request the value -0.05 mag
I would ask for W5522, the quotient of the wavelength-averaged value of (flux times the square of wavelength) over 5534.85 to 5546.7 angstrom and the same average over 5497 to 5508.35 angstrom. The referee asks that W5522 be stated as 1.1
